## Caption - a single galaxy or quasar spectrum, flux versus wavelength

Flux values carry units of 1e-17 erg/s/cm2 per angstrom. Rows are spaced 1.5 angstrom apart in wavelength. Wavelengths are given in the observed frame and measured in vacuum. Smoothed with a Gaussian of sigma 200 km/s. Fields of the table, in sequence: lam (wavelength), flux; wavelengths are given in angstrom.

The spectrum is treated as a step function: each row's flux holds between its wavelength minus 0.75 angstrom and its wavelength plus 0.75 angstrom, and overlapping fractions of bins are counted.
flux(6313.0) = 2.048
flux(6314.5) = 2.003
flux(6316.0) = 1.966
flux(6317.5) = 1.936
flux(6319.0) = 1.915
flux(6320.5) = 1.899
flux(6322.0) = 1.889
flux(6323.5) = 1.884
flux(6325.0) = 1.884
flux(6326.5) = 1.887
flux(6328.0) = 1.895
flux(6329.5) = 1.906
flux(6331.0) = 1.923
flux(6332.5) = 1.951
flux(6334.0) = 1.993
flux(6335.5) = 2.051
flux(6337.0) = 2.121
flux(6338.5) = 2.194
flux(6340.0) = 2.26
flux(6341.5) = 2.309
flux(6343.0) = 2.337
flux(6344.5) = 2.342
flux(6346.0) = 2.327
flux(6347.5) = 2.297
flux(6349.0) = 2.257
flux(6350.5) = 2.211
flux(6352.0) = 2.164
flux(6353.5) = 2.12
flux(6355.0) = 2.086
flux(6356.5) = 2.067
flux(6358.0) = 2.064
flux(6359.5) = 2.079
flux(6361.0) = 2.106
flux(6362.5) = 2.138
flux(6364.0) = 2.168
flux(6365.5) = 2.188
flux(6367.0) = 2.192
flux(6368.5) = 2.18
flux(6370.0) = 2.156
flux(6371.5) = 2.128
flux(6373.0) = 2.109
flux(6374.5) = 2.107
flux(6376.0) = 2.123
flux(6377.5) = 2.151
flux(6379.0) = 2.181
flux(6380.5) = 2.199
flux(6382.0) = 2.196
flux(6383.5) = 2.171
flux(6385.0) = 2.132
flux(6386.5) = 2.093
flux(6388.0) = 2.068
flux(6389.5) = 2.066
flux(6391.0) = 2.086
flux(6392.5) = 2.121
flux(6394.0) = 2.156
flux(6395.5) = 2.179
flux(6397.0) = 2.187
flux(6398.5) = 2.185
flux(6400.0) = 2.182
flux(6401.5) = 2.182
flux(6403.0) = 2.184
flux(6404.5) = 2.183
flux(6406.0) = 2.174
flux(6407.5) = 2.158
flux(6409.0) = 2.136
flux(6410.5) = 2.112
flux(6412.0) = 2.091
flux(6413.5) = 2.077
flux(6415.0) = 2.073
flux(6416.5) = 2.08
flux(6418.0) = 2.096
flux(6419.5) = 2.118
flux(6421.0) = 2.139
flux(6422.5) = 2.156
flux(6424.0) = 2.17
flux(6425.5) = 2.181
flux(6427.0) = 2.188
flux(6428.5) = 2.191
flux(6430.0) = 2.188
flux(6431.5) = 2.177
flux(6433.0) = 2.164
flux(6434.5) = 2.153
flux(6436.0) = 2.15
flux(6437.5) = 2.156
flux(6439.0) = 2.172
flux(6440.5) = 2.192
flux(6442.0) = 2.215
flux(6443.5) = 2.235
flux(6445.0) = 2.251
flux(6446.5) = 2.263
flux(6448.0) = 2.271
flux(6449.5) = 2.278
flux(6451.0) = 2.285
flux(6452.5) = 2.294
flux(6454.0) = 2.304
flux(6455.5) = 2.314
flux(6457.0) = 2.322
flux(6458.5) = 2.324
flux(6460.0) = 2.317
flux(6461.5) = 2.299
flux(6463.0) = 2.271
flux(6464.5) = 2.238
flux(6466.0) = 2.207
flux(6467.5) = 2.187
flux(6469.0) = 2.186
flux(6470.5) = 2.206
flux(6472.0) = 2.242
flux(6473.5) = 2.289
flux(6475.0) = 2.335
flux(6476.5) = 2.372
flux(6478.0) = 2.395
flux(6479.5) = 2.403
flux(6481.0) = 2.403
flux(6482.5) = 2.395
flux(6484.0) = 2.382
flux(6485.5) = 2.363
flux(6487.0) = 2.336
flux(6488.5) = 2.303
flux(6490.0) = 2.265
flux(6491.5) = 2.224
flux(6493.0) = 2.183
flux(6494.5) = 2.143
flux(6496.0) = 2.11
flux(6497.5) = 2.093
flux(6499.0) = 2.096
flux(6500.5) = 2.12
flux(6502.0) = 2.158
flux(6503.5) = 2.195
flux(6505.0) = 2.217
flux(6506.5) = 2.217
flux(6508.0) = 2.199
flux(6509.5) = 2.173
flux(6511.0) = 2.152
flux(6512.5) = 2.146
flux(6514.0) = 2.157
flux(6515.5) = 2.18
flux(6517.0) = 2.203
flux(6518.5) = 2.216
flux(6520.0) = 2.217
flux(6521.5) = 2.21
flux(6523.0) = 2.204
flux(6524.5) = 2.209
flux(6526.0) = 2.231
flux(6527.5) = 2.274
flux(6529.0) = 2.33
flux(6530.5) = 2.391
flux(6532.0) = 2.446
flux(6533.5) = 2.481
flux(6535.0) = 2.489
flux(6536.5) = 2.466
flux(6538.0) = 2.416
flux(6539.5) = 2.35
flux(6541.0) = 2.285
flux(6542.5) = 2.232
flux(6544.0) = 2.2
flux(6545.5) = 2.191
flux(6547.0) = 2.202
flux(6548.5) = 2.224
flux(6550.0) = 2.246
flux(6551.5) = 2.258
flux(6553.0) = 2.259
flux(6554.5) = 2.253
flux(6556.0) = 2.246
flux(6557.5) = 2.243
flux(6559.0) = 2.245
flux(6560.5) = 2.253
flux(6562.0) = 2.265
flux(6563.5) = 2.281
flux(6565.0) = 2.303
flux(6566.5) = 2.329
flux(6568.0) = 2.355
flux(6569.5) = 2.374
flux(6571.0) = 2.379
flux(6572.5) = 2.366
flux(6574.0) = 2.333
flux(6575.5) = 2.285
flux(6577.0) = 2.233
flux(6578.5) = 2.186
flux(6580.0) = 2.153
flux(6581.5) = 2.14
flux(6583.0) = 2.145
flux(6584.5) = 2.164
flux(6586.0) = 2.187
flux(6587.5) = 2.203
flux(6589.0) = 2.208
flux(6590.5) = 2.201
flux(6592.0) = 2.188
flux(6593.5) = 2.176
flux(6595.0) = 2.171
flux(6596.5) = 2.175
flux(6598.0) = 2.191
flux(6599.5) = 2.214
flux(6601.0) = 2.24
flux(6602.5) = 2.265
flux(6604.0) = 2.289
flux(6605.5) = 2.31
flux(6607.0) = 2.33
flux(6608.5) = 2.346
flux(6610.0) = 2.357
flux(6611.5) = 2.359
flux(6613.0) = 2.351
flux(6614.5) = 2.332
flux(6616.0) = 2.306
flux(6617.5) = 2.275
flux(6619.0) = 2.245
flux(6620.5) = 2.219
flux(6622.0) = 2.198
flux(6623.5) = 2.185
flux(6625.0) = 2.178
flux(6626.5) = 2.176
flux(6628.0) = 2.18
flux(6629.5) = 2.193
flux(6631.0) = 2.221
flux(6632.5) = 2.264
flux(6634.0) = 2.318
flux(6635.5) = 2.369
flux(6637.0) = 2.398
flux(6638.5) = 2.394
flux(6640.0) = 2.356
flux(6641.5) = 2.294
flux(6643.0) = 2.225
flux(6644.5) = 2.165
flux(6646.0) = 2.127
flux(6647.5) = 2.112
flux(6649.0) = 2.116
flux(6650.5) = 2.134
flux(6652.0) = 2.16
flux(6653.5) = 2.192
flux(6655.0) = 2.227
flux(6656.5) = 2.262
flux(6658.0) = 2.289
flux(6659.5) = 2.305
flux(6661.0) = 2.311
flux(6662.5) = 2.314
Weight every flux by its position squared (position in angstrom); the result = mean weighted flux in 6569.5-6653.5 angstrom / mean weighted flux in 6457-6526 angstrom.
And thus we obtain 1.04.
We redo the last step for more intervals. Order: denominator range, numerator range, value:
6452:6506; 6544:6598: 1.02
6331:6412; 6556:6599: 1.11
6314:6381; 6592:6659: 1.17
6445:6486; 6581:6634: 1.01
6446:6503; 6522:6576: 1.04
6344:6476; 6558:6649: 1.10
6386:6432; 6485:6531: 1.06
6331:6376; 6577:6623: 1.12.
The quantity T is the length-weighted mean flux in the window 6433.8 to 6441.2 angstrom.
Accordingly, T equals 2.16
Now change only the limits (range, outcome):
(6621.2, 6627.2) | 2.18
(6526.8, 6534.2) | 2.38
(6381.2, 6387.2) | 2.15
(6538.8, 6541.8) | 2.32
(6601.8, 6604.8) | 2.28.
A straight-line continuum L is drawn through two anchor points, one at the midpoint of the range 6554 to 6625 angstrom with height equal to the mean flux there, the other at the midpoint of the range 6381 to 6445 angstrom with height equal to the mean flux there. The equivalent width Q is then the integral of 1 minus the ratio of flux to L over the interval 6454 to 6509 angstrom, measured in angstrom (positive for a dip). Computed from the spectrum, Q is -1.68 angstrom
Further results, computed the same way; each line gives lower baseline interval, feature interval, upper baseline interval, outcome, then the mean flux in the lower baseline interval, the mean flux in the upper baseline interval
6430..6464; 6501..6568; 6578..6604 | -1.5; 2.24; 2.19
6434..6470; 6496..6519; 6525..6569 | 1.1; 2.25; 2.3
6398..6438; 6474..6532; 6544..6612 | -1.1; 2.15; 2.25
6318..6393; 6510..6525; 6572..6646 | 0.1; 2.11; 2.25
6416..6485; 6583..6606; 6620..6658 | 0.2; 2.24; 2.23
